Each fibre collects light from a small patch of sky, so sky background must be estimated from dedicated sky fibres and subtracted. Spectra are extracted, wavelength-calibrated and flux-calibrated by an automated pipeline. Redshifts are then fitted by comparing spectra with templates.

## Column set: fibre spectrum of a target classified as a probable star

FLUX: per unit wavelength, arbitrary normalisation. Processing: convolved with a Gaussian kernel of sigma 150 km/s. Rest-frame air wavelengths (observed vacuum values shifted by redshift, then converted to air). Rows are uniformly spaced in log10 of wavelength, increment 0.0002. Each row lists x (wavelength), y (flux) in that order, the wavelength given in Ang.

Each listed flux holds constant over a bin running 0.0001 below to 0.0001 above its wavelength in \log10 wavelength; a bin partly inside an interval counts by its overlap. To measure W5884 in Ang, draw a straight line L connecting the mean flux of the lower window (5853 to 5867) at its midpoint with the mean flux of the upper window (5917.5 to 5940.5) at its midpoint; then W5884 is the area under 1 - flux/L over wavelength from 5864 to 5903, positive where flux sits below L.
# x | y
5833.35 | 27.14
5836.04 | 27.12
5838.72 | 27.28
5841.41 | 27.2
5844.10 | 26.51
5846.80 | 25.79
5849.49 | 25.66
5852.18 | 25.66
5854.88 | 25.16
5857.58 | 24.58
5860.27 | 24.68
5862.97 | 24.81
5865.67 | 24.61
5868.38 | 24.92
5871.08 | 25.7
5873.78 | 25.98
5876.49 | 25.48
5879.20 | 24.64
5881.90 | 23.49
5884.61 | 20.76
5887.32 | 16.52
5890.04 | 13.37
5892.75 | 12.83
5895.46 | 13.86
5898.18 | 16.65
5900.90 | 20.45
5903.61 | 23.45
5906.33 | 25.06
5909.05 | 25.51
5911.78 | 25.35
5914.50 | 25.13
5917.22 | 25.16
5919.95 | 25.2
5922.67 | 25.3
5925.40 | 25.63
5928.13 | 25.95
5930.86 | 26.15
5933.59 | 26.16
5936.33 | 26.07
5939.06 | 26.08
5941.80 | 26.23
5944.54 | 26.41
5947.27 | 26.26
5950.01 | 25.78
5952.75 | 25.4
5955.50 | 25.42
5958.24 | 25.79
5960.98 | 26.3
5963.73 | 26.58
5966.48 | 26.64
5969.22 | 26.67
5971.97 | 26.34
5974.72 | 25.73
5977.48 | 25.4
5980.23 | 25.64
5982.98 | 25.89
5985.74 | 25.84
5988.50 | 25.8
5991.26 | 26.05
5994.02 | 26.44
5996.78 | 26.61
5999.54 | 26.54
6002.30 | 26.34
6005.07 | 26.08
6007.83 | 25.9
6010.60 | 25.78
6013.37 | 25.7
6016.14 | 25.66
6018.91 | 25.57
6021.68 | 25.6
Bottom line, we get 6.8 Ang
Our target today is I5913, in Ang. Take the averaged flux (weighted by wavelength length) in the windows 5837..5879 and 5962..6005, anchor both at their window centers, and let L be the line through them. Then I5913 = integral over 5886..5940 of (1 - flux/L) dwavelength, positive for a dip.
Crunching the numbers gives 7.0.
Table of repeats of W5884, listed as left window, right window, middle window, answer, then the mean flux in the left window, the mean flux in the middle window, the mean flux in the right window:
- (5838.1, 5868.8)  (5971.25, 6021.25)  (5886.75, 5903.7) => 6.2 Ang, 25.5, 16.2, 25.9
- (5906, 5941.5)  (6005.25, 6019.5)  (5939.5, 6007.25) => -1.0 Ang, 25.6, 26.1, 25.8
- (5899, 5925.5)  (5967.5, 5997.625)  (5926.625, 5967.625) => -1.4 Ang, 24.4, 26.1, 26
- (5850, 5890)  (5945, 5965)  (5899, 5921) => 0.5 Ang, 23.7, 24.2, 26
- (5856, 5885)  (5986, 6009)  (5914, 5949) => -0.6 Ang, 24.6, 25.8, 26.2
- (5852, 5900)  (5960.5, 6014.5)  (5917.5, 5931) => -1.1 Ang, 21.8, 25.6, 26.1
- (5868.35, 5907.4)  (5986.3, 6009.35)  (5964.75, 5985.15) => -0.8 Ang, 20.7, 26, 26.2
